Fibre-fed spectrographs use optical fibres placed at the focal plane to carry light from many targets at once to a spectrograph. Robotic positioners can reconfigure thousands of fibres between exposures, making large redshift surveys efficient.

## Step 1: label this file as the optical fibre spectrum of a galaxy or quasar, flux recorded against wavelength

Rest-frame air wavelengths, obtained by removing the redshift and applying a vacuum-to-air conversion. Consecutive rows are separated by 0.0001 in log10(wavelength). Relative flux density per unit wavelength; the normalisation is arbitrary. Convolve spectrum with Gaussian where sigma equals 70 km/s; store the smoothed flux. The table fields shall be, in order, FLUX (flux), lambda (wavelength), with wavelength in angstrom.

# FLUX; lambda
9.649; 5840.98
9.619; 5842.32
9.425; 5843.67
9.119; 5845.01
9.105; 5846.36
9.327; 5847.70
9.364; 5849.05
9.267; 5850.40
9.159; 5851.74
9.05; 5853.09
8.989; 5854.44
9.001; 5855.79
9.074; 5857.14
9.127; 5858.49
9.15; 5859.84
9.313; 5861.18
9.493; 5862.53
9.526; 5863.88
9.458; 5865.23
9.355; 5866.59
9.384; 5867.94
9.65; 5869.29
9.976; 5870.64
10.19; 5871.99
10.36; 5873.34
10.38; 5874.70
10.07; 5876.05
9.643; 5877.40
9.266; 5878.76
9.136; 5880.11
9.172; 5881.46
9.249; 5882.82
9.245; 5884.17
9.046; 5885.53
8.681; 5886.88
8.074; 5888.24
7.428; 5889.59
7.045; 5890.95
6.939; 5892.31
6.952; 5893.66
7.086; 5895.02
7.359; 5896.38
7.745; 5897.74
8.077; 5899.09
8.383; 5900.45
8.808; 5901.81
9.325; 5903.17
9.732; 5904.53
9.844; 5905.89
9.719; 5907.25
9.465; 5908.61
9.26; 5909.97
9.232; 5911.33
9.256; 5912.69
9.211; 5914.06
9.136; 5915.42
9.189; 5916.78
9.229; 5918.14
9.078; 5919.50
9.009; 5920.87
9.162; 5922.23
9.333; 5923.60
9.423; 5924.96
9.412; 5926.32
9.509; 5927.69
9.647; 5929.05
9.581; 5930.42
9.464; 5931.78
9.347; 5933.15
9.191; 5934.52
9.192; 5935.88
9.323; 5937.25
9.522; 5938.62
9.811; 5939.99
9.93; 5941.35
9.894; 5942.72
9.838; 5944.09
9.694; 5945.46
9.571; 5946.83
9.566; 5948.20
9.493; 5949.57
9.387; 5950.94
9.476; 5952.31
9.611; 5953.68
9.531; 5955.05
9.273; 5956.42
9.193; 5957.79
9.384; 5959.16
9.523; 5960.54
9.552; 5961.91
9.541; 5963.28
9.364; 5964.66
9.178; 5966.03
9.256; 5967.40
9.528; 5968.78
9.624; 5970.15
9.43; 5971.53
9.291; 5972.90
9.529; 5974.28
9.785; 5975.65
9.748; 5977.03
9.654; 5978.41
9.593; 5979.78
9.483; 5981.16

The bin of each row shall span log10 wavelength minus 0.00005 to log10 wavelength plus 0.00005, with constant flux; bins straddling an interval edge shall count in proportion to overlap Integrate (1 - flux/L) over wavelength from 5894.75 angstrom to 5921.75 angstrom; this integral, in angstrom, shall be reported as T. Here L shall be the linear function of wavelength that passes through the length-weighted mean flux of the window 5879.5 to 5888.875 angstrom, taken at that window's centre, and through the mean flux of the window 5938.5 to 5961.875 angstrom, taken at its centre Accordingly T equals 0.7 angstrom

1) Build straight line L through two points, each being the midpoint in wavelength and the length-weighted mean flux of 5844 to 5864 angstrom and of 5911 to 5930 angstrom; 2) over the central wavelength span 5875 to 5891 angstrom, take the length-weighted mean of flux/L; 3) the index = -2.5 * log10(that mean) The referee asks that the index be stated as 0.03 mag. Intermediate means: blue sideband 9.2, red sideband 9.28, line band 8.95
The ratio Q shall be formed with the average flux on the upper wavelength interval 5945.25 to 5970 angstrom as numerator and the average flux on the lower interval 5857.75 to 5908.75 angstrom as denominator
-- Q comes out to 1.05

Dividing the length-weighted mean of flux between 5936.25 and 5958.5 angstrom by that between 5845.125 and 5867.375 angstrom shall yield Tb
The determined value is 1.04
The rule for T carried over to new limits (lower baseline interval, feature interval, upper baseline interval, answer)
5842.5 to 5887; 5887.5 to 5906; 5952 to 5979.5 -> 2.8 angstrom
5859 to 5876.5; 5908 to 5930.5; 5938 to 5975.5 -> 0.7 angstrom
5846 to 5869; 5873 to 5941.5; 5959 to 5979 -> 2.5 angstrom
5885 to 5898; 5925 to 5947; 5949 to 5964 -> -1.7 angstrom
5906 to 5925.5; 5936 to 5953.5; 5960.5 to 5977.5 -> -0.4 angstrom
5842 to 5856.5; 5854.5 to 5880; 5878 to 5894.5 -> -2.3 angstrom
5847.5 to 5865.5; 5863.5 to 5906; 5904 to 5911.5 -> 2.4 angstrom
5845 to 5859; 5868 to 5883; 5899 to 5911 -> -0.9 angstrom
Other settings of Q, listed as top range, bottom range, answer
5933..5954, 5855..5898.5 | 1.07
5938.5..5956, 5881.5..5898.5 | 1.21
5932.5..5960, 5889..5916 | 1.12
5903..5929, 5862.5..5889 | 0.99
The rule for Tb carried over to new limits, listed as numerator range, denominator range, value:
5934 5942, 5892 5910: 1.12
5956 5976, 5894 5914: 1.07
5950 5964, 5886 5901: 1.24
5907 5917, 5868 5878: 0.93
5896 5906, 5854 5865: 0.94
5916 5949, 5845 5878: 1.00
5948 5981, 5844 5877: 1.00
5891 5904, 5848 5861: 0.86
